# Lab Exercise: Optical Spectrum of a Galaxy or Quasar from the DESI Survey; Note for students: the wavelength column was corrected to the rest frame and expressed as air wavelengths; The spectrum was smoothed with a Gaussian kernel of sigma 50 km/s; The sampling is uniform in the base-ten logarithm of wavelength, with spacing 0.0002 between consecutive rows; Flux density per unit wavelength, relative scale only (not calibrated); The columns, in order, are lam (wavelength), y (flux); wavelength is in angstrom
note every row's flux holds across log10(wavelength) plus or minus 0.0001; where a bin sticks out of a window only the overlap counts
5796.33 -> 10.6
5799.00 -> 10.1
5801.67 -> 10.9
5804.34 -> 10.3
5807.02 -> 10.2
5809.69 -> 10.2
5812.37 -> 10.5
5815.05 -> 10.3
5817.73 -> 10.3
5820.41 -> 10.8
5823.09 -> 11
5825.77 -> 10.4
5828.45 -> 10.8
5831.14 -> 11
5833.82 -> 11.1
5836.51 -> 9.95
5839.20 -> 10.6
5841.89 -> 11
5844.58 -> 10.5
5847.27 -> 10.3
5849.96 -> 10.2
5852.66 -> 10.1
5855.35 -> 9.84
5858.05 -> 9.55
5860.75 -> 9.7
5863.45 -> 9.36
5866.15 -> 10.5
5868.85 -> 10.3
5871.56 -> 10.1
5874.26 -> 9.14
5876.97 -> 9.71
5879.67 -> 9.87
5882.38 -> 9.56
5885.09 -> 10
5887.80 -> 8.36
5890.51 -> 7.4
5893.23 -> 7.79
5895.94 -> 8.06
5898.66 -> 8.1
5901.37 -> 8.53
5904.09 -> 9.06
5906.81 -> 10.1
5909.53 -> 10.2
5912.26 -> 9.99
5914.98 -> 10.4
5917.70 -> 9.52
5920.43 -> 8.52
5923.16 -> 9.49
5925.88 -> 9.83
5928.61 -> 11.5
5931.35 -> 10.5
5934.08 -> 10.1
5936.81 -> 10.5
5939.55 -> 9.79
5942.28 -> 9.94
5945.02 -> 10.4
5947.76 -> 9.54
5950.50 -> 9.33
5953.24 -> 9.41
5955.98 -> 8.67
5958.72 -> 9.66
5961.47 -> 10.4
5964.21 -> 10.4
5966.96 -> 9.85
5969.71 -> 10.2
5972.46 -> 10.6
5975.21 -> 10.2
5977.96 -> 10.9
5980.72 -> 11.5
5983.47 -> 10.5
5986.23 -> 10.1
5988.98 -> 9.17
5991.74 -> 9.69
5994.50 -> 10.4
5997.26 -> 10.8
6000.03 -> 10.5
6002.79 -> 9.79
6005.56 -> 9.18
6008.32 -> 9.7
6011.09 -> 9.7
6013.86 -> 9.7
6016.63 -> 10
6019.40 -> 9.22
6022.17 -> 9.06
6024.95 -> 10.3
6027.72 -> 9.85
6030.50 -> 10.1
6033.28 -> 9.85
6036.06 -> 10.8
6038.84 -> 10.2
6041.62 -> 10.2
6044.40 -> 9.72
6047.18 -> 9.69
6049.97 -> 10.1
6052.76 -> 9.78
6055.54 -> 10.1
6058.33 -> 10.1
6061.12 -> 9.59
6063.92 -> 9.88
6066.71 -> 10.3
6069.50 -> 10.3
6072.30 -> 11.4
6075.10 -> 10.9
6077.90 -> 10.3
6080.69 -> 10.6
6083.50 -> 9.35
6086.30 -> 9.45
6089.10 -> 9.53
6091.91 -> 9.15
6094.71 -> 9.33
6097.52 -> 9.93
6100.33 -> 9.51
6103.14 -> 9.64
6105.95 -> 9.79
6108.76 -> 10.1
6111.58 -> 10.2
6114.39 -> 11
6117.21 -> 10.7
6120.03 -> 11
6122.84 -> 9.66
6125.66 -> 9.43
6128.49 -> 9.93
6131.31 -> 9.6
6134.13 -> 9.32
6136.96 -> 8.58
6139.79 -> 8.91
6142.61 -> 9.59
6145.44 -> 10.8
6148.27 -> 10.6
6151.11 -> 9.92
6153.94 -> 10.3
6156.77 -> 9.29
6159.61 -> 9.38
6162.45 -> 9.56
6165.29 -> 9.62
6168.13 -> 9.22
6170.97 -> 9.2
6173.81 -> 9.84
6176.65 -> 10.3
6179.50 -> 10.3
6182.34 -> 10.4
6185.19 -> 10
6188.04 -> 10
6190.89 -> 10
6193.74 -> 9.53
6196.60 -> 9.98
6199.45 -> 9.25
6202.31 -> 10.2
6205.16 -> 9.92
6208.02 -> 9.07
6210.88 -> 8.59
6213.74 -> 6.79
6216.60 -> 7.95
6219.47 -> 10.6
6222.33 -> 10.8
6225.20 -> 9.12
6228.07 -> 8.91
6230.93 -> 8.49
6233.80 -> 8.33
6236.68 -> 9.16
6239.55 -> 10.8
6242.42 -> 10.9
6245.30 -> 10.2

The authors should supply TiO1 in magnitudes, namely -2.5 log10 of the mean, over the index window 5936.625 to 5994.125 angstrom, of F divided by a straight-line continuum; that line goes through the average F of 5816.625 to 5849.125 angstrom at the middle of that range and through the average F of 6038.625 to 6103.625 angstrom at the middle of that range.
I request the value 0.025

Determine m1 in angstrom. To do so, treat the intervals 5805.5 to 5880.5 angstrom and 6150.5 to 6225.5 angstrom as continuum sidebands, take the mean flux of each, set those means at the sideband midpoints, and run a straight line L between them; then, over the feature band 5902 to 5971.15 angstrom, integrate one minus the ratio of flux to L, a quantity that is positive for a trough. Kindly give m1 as 1.4 angstrom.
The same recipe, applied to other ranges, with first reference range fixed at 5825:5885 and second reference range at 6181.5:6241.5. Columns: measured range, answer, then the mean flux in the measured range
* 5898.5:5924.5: 1.53 angstrom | 9.45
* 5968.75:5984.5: -1.21 angstrom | 10.7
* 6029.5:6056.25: -0.77 angstrom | 10.1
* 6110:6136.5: -1.19 angstrom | 10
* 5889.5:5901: 2.47 angstrom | 7.91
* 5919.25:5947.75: -0.14 angstrom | 10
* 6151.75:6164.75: -0.16 angstrom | 9.65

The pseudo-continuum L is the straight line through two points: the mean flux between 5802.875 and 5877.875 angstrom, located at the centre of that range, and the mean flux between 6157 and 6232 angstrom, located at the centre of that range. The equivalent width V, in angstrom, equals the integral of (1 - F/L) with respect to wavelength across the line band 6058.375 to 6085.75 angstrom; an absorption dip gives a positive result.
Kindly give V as -1.4 angstrom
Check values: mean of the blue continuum 10.3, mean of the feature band 10.3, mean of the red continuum 9.5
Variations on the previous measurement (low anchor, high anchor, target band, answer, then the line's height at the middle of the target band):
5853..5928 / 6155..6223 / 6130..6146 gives 0.2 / 9.54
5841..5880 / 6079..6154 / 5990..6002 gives -0.4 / 9.92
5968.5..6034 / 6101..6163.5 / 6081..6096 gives 0.7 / 9.93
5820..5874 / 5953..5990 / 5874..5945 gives 5.2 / 10.2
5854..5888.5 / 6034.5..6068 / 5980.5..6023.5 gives 0.2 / 9.95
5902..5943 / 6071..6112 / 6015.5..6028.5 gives 0.3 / 9.94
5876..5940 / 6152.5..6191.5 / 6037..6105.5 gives -2.1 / 9.67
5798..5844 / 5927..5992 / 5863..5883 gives 1.1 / 10.4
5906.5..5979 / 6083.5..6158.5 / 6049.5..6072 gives -0.5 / 9.87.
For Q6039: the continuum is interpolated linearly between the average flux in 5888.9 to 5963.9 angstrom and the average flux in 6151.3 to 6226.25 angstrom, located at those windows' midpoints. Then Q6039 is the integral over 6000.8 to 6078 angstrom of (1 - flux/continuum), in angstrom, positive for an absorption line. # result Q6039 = -3.6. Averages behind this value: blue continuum 9.52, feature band 9.99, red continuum 9.59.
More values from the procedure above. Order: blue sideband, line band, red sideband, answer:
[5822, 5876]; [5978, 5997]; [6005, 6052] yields -0.7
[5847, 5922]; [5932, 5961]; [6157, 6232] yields -1.0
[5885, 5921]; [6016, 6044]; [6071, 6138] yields -1.1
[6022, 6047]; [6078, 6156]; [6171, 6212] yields 0.5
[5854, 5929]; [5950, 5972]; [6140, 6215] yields -0.7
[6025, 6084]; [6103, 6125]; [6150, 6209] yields -0.6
